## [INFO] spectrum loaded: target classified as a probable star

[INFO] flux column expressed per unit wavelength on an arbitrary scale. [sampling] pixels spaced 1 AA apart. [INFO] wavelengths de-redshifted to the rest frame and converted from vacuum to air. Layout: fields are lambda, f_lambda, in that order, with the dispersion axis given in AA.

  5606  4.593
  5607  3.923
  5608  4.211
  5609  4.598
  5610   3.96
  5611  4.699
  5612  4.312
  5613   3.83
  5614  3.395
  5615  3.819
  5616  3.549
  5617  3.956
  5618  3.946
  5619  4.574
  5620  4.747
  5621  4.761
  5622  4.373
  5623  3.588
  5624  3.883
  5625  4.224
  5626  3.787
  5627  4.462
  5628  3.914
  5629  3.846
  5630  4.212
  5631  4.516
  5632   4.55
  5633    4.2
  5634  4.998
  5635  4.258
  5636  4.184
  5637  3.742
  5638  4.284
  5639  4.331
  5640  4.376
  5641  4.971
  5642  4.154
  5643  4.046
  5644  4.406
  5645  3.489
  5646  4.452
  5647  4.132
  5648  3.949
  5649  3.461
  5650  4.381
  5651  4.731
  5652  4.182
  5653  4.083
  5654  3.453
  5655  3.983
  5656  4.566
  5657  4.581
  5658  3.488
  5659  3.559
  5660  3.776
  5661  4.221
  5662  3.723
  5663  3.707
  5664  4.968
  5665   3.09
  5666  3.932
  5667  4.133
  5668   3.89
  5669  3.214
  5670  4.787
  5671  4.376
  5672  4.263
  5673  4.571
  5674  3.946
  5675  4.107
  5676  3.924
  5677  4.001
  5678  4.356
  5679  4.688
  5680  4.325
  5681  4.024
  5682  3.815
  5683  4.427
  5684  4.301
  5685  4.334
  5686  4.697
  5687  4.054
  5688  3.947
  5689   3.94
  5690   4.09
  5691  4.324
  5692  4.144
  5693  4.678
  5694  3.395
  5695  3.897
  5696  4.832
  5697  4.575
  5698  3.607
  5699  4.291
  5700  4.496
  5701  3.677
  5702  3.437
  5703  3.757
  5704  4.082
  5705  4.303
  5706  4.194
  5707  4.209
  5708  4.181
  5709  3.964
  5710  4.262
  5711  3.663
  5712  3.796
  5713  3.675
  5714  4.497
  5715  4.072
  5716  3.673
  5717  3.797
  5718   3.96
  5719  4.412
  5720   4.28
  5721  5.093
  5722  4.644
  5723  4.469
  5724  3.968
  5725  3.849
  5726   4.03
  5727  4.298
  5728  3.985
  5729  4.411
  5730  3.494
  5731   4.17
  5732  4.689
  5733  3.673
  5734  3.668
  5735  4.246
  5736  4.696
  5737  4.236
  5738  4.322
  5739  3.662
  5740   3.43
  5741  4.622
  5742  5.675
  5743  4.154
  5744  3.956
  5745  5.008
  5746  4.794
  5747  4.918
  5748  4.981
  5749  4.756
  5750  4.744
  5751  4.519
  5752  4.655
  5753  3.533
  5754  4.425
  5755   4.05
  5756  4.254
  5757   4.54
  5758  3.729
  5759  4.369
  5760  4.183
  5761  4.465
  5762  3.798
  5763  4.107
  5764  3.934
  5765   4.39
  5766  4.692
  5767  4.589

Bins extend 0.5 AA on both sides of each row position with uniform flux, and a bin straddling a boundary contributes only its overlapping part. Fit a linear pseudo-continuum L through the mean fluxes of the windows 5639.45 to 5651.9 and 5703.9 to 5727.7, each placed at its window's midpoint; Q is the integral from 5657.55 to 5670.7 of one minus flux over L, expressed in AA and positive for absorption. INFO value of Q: 0.9 AA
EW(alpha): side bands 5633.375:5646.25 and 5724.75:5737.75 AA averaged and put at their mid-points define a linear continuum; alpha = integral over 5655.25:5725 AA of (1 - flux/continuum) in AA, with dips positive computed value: 1.3 AA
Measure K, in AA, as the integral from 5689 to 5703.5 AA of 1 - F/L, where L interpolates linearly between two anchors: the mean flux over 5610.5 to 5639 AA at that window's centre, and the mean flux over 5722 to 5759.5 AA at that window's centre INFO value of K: 0.58 AA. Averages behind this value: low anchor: 4.17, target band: 4.08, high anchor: 4.3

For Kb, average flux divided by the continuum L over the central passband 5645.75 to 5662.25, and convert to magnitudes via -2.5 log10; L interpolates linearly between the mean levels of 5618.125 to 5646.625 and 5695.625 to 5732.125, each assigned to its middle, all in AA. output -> 0.05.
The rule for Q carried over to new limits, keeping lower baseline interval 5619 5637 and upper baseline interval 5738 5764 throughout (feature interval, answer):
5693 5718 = 1.7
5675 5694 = 0.5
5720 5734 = 0.5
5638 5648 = 0.1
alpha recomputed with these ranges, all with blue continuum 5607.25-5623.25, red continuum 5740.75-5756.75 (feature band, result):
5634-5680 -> 1.69 AA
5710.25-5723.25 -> 0.91 AA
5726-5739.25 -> 1.14 AA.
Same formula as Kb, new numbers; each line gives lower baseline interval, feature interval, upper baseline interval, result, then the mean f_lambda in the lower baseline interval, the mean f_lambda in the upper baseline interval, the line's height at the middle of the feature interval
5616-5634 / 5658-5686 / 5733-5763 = 0.044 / 4.21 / 4.34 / 4.26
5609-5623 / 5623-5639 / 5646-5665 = -0.022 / 4.14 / 4.04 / 4.1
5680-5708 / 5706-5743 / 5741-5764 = 0.033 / 4.13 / 4.43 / 4.29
